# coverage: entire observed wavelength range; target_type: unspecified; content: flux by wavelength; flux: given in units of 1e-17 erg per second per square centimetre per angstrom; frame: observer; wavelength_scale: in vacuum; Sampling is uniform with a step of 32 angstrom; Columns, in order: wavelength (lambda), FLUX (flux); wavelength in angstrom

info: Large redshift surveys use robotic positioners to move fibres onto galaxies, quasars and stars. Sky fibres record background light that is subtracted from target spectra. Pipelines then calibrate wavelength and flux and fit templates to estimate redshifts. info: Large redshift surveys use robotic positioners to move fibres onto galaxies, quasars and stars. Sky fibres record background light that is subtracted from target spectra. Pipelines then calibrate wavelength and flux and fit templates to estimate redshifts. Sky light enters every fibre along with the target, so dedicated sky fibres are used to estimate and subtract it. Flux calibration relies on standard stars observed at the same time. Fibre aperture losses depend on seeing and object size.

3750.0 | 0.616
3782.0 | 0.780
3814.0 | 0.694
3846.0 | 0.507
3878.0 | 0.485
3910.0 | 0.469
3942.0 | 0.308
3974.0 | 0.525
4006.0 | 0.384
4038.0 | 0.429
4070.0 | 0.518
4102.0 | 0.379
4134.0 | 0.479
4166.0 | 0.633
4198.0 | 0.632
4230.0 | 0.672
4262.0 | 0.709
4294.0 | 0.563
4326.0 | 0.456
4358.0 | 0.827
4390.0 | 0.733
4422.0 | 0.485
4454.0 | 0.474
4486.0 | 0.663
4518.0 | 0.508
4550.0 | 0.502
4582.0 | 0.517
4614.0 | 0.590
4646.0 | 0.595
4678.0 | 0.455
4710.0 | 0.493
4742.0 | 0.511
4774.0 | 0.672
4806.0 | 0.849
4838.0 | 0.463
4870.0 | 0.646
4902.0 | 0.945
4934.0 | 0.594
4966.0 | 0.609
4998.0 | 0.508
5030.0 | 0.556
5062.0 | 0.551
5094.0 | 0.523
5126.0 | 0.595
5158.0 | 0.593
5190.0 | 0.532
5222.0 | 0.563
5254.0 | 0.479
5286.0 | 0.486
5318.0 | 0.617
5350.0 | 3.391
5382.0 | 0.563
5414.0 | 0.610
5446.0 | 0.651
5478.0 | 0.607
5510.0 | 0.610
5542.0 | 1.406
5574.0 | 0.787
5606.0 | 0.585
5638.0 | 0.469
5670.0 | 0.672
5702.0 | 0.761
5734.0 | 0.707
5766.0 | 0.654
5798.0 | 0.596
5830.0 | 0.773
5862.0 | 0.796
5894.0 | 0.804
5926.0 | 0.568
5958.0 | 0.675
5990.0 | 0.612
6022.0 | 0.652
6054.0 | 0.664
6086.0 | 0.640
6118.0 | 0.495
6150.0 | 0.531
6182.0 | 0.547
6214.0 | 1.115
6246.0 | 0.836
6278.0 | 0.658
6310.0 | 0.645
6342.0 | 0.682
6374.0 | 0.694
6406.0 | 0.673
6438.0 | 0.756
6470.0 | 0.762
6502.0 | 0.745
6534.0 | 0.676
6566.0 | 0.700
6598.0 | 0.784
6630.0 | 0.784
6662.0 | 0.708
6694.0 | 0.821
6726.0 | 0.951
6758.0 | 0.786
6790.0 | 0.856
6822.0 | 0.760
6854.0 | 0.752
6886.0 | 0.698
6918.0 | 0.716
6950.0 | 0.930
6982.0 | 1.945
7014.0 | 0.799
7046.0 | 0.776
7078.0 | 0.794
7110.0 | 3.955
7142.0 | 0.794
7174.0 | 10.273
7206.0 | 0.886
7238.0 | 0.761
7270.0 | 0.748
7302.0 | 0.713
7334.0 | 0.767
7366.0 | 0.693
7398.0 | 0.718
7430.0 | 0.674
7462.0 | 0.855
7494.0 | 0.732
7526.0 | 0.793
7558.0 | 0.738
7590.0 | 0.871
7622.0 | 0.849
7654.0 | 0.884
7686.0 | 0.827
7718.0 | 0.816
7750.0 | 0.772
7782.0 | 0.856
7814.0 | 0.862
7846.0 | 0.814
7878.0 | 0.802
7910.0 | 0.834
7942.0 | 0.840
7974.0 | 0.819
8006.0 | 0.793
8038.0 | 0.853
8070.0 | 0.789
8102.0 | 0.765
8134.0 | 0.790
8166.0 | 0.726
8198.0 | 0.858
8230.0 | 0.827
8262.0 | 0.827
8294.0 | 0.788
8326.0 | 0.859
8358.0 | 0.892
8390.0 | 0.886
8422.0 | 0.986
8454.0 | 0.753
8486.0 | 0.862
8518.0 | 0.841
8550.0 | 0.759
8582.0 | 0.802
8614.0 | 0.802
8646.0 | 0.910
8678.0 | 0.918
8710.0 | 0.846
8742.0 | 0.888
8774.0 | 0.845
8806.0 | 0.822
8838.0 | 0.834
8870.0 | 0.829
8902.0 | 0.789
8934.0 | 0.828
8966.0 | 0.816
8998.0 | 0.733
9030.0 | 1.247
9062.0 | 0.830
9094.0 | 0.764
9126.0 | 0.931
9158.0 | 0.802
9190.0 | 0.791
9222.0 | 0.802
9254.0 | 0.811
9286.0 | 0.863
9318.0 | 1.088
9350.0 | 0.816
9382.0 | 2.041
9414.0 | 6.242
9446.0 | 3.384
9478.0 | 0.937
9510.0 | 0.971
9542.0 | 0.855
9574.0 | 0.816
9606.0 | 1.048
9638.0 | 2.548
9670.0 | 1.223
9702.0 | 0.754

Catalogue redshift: 0.433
